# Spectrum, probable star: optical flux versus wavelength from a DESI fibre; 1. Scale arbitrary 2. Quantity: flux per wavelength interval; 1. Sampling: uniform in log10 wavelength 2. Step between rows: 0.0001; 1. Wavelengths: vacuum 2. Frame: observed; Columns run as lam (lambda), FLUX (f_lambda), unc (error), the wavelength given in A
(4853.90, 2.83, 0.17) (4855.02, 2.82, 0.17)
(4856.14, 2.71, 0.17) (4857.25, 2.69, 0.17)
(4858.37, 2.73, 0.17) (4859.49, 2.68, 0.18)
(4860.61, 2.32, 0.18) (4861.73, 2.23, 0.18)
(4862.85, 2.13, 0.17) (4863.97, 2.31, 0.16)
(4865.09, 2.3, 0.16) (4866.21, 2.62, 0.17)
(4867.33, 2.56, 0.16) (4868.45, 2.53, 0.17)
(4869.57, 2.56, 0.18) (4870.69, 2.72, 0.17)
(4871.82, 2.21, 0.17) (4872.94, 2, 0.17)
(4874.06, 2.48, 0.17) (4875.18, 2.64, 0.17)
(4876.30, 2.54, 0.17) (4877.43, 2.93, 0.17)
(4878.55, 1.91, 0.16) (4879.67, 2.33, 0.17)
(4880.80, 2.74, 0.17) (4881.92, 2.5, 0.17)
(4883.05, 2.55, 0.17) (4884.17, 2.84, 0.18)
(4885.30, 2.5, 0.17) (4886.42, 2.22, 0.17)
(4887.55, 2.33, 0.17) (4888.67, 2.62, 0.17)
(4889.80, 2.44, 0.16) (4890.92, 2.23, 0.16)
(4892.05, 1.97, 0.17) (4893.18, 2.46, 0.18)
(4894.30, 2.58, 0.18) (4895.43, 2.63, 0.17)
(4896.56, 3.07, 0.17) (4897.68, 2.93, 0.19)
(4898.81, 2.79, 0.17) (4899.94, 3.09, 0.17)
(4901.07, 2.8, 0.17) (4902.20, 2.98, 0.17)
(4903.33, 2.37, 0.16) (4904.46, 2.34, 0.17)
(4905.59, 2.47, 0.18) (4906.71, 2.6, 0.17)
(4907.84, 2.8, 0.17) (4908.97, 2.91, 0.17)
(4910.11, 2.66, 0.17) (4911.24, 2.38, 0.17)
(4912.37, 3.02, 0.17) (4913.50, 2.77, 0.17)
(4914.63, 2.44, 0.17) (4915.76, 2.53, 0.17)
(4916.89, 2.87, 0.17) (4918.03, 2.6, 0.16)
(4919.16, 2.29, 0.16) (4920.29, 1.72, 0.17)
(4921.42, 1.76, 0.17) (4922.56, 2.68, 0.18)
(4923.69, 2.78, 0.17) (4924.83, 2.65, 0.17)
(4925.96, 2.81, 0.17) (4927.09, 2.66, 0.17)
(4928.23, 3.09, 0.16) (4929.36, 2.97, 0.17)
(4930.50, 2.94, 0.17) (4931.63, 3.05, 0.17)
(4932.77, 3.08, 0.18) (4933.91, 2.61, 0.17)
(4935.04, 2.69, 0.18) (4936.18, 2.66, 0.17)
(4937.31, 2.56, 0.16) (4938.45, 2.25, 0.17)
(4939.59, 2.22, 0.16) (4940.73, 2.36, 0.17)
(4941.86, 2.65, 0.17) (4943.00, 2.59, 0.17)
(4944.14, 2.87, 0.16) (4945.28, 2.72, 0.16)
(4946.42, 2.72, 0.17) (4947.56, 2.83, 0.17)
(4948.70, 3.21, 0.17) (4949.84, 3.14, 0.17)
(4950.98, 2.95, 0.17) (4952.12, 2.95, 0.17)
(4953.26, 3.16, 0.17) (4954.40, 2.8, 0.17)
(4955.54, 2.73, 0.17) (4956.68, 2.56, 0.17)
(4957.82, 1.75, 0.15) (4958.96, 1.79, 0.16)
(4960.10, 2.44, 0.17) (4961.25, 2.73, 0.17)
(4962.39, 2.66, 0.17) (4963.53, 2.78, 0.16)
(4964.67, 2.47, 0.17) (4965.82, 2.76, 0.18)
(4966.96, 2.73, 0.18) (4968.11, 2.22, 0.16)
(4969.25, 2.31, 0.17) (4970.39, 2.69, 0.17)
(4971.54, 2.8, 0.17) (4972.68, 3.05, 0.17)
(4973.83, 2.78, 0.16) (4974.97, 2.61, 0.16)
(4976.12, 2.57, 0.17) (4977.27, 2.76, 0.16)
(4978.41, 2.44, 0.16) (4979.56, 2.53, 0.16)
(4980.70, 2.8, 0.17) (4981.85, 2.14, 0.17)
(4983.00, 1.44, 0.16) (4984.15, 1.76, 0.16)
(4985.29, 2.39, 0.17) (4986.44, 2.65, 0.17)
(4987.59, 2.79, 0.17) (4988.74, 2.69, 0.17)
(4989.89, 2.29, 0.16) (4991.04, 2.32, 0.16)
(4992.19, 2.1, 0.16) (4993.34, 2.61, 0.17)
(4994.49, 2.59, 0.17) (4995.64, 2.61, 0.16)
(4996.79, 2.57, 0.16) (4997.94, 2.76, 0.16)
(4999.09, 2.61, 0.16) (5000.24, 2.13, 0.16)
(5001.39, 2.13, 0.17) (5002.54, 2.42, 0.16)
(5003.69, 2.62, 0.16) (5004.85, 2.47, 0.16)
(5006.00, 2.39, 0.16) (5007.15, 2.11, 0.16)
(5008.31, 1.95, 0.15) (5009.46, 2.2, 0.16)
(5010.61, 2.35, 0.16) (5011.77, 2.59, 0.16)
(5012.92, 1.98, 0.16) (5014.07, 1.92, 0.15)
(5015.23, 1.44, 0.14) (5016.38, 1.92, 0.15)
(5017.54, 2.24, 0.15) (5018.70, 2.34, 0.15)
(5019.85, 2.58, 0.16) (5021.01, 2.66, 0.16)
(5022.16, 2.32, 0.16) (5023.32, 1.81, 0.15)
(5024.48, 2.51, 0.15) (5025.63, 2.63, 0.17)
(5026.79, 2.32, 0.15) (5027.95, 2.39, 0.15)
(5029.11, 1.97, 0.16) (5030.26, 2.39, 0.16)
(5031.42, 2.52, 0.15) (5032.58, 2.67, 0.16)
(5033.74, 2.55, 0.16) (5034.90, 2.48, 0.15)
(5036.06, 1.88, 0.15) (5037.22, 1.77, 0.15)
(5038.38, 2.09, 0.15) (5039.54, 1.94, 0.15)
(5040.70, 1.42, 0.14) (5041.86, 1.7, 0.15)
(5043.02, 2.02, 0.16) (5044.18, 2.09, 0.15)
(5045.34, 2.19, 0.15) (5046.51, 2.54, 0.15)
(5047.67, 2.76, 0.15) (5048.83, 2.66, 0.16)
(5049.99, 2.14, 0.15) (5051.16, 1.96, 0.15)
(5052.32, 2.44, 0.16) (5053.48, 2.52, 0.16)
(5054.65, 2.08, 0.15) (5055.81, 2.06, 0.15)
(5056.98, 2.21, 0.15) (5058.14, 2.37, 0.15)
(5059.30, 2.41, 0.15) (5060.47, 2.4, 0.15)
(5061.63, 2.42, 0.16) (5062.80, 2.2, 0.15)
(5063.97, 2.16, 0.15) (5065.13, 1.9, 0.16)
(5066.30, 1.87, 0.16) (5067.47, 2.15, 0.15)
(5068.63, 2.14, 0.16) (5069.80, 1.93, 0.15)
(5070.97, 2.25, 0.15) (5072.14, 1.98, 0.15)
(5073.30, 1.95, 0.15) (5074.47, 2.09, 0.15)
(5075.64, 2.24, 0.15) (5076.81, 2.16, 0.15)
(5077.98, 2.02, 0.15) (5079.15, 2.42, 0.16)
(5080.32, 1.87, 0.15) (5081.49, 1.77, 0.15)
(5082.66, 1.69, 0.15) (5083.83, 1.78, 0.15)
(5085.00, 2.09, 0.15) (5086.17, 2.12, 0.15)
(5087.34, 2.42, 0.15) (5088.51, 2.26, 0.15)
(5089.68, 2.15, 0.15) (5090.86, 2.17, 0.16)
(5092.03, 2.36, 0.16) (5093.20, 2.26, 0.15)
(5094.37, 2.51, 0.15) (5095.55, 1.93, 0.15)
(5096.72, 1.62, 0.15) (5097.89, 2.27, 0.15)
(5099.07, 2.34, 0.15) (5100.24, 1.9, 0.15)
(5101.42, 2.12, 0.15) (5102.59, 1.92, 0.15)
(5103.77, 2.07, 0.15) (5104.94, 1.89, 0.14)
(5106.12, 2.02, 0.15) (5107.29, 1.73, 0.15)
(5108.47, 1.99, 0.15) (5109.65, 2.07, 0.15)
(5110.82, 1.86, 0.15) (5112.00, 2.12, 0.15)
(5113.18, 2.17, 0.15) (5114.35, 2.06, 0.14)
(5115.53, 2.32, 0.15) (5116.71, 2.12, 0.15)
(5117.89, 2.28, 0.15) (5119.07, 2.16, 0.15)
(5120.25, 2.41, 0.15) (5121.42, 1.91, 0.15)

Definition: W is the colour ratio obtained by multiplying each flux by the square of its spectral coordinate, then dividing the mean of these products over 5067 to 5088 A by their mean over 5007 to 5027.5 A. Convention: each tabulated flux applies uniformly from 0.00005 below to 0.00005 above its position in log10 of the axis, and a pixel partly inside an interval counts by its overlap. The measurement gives 0.95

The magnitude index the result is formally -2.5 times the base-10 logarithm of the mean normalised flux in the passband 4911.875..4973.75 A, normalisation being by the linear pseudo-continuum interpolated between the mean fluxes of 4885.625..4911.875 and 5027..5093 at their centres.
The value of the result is -0.07 mag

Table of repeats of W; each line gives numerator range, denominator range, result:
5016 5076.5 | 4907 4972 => 0.87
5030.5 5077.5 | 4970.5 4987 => 0.91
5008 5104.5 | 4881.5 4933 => 0.88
